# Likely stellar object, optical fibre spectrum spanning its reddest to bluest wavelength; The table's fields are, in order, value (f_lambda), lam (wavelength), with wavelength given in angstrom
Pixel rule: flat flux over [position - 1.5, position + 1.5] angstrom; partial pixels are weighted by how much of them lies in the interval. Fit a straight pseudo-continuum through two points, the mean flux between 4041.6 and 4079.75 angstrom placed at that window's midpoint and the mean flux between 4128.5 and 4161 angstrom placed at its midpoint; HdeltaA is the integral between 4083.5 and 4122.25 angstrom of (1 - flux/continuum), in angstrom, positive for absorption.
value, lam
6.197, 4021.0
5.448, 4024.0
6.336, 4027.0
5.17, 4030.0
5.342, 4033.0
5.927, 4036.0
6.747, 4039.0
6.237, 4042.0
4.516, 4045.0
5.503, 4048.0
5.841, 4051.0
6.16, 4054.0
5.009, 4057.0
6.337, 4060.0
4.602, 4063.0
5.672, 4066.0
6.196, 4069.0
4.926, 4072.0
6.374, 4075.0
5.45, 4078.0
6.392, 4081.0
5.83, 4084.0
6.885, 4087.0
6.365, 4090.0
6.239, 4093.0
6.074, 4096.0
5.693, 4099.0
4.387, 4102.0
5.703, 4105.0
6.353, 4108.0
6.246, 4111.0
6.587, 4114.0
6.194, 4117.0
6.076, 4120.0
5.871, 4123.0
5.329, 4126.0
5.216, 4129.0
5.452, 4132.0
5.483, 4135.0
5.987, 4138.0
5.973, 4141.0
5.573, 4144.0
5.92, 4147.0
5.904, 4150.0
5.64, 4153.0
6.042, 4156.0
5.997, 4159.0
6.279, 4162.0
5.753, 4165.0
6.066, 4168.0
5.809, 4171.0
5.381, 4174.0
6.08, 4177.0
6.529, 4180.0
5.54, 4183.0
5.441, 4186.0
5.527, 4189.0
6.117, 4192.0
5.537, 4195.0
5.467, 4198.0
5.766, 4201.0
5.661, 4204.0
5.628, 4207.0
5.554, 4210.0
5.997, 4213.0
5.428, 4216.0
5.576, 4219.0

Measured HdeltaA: -2.5 angstrom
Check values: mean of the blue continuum 5.59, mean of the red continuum 5.77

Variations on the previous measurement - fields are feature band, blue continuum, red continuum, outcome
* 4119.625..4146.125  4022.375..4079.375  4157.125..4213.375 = 0.4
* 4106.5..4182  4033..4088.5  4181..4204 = -2.7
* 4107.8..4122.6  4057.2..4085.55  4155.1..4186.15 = -1.1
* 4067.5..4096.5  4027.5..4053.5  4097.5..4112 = -2.0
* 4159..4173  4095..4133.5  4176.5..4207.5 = -0.5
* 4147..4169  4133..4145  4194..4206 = -0.9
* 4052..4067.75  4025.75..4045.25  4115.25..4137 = 0.6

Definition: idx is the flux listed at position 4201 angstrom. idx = 5.766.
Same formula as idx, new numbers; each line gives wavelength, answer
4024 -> 5.448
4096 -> 6.074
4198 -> 5.467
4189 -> 5.527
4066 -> 5.672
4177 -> 6.08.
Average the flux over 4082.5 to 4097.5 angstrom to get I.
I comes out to 6.28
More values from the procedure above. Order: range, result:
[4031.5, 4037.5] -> 5.63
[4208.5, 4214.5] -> 5.78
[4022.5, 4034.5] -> 5.57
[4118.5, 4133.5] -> 5.59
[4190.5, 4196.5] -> 5.83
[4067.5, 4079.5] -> 5.74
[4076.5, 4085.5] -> 5.89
